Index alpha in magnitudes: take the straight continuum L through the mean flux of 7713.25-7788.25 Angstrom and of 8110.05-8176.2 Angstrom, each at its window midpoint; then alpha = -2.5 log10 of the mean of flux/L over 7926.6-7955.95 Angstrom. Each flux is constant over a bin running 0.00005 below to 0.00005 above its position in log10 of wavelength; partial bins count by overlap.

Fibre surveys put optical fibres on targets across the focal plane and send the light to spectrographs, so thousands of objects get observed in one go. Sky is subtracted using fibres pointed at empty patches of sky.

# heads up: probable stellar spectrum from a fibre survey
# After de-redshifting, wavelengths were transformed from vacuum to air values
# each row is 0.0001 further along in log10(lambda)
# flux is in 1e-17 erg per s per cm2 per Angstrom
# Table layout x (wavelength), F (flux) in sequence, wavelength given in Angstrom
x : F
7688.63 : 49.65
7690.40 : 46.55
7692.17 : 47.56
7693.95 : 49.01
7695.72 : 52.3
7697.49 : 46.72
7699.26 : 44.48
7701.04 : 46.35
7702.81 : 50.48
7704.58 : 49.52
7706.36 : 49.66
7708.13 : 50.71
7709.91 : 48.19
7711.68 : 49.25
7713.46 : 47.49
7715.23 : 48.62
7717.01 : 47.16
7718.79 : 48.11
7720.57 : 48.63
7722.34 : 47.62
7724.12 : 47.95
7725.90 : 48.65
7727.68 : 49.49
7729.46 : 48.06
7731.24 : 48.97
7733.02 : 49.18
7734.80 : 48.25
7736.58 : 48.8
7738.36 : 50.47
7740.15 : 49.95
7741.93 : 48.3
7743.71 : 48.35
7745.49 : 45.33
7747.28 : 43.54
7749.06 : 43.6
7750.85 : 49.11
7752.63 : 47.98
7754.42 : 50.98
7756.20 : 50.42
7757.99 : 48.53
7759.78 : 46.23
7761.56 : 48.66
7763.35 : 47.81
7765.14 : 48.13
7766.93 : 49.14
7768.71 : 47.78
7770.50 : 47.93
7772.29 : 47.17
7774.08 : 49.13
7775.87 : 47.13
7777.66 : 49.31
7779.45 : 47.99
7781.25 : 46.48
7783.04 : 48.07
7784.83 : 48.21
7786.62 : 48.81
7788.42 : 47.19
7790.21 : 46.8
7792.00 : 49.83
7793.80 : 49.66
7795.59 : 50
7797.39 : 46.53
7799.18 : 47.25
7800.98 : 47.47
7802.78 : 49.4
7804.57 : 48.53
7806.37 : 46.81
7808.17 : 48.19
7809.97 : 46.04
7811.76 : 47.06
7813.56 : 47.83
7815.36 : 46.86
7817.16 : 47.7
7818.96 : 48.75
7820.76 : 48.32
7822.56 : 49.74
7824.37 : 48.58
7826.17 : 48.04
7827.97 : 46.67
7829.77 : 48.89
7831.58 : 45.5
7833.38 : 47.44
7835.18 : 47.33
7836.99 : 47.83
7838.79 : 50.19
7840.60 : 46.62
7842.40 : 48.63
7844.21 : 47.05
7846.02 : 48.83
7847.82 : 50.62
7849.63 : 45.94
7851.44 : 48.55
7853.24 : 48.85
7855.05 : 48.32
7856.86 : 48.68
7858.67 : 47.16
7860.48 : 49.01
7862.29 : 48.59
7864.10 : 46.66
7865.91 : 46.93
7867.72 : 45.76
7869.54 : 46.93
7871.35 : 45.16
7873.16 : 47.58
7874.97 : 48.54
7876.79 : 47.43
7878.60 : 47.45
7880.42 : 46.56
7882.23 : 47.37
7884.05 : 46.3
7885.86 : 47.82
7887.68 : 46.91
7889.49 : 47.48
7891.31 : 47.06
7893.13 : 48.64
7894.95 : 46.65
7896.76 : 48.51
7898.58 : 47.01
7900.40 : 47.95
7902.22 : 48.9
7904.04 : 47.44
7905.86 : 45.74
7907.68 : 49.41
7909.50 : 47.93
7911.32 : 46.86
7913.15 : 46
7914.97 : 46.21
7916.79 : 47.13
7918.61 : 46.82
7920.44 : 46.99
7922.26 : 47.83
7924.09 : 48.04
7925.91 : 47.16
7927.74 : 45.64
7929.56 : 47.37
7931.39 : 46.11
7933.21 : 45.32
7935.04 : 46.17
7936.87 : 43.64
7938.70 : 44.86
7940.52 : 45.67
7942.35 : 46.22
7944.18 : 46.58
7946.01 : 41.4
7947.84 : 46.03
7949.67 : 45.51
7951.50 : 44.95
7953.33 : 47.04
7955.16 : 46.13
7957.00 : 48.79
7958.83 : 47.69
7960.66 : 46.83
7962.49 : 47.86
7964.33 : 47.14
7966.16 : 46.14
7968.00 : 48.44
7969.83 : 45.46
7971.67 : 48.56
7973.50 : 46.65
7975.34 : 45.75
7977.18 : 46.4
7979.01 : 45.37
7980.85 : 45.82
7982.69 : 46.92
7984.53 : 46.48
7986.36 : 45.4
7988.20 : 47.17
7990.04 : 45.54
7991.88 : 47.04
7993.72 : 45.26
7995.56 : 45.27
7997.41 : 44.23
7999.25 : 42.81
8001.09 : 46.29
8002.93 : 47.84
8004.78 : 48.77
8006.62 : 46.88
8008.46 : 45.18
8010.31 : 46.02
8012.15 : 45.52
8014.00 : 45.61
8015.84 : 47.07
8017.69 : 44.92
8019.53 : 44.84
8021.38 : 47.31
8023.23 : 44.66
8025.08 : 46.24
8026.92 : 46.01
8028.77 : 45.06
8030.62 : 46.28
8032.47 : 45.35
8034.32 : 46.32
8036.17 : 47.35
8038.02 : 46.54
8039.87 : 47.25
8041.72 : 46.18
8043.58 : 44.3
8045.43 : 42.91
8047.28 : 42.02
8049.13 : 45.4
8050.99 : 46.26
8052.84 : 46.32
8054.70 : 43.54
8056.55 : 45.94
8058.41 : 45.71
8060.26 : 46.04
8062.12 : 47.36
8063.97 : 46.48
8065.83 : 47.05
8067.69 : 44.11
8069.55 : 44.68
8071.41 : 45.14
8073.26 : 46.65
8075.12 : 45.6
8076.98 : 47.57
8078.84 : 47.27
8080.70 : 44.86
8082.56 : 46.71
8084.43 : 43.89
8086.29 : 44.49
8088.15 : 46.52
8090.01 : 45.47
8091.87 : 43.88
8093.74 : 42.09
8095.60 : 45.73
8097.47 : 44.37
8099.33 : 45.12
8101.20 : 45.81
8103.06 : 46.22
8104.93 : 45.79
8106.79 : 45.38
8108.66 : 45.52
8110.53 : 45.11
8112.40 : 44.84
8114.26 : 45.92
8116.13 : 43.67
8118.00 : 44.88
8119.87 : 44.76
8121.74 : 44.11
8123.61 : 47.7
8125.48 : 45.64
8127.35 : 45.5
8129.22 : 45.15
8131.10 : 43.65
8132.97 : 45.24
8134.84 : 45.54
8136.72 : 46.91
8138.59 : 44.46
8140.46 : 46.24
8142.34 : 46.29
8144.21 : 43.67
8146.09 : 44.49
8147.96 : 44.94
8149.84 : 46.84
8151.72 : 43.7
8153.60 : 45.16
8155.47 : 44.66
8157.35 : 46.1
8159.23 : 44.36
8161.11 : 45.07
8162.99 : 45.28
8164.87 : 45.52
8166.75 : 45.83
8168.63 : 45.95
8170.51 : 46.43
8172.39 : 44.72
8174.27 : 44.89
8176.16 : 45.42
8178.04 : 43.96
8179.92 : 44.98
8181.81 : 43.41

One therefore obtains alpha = 0.027 mag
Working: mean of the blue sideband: 48.1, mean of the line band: 45.6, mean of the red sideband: 45.2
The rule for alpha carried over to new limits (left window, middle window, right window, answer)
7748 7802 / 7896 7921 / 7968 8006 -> -0.01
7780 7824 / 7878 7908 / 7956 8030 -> -0.01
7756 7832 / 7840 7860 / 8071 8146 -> -0.01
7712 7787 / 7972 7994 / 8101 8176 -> 0.00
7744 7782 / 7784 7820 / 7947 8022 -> -0.01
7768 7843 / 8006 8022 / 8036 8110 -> 0.00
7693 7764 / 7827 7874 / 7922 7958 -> -0.02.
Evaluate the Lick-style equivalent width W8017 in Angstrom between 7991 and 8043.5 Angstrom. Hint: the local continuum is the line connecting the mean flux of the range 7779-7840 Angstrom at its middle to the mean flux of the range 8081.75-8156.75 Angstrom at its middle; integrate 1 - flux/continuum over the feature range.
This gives 0.10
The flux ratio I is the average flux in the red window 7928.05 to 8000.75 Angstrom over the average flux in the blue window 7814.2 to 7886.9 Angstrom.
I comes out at 0.96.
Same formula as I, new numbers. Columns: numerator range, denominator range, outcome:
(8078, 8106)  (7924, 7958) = 0.99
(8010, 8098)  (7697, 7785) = 0.95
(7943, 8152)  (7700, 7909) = 0.95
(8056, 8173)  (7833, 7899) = 0.95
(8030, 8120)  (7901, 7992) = 0.98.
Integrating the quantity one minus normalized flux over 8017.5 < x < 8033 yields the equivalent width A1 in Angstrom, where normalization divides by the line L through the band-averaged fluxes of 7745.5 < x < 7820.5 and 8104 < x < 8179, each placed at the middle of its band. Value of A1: 0.1 Angstrom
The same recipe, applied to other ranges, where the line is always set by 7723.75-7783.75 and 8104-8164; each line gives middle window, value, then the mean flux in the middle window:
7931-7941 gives 0.3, 45.3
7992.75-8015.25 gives 0.2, 45.8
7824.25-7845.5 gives -0.1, 47.7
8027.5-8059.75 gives 0.3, 45.5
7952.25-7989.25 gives -0.3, 46.8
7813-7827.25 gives -0.2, 48.2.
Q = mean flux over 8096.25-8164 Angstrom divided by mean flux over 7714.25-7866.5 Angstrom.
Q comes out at 0.9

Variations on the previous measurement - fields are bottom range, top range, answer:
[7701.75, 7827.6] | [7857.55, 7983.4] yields 0.97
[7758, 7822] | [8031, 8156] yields 0.95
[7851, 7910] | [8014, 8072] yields 0.96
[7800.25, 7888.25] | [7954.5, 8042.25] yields 0.97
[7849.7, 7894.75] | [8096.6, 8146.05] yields 0.95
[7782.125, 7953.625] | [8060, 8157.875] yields 0.96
